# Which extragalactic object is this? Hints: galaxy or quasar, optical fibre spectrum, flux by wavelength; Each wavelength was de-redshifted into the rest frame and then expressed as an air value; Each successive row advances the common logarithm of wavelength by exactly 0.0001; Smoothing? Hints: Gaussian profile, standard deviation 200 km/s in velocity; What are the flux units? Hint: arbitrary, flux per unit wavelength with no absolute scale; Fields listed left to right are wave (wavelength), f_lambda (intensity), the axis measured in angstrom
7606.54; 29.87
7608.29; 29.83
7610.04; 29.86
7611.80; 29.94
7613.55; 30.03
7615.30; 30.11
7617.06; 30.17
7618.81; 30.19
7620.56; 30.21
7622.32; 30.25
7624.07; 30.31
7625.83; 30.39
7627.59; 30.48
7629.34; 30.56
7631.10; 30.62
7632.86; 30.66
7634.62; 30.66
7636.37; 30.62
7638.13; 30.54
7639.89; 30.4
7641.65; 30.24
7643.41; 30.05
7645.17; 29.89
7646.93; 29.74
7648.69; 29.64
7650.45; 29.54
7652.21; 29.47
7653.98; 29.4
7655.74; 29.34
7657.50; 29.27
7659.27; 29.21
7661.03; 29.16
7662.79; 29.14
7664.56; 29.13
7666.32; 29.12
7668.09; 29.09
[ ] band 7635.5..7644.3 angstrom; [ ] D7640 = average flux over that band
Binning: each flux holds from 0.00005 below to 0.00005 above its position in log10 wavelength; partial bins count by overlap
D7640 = 30.4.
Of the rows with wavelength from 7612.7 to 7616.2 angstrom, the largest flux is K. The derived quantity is 30.11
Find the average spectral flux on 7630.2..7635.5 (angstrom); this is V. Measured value 30.6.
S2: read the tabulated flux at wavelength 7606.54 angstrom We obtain 29.87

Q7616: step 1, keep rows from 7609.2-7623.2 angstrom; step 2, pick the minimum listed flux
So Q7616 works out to 29.86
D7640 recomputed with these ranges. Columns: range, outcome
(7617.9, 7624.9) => 30.3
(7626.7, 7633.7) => 30.6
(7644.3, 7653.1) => 29.6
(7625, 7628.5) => 30.5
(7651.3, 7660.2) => 29.3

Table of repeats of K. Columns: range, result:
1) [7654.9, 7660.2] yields 29.34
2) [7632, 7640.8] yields 30.66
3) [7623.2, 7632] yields 30.62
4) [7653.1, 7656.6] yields 29.4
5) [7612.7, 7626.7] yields 30.39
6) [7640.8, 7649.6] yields 30.24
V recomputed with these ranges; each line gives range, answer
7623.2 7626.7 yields 30.3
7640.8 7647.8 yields 30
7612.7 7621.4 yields 30.2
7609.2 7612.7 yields 29.9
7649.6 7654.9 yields 29.4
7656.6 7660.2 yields 29.2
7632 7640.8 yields 30.6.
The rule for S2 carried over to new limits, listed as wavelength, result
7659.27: 29.21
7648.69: 29.64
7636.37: 30.62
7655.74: 29.34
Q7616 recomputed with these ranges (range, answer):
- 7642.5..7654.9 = 29.4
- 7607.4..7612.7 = 29.83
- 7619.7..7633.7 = 30.21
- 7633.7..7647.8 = 29.74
